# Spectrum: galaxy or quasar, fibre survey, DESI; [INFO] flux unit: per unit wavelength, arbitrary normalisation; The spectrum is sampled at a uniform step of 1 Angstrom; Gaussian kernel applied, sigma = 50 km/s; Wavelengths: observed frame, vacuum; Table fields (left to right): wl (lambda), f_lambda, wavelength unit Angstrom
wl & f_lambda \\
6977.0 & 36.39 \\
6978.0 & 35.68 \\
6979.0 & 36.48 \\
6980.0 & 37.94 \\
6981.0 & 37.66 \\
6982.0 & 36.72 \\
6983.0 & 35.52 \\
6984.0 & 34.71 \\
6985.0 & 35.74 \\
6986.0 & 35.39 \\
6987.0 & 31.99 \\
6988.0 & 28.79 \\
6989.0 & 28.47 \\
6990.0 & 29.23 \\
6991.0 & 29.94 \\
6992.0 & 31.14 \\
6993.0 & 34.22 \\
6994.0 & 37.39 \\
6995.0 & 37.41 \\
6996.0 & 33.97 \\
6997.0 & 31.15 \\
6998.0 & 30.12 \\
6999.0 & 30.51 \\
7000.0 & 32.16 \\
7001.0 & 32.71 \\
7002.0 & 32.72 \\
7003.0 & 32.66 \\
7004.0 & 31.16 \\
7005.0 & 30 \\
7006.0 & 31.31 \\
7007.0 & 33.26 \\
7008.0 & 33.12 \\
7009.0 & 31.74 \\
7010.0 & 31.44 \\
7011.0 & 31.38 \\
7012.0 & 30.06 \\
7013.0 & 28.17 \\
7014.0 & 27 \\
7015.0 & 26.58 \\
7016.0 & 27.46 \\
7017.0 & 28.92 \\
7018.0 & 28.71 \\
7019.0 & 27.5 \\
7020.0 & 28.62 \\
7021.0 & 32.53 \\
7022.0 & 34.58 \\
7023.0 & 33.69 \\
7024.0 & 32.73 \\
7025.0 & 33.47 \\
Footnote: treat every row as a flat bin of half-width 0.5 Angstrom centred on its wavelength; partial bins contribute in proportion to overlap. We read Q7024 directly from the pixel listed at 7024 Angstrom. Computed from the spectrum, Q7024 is 32.73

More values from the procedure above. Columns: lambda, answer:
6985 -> 35.74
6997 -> 31.15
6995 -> 37.41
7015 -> 26.58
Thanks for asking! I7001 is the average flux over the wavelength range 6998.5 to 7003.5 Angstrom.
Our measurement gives 32.2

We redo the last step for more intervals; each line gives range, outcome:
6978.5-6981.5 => 37.4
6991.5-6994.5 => 34.2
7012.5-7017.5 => 27.6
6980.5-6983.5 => 36.6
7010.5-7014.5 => 29.2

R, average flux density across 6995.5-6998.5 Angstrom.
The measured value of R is 31.7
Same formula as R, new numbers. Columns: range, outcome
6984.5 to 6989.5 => 32.1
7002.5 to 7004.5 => 31.9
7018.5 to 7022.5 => 30.8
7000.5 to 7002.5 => 32.7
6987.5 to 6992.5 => 29.5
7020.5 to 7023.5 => 33.6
